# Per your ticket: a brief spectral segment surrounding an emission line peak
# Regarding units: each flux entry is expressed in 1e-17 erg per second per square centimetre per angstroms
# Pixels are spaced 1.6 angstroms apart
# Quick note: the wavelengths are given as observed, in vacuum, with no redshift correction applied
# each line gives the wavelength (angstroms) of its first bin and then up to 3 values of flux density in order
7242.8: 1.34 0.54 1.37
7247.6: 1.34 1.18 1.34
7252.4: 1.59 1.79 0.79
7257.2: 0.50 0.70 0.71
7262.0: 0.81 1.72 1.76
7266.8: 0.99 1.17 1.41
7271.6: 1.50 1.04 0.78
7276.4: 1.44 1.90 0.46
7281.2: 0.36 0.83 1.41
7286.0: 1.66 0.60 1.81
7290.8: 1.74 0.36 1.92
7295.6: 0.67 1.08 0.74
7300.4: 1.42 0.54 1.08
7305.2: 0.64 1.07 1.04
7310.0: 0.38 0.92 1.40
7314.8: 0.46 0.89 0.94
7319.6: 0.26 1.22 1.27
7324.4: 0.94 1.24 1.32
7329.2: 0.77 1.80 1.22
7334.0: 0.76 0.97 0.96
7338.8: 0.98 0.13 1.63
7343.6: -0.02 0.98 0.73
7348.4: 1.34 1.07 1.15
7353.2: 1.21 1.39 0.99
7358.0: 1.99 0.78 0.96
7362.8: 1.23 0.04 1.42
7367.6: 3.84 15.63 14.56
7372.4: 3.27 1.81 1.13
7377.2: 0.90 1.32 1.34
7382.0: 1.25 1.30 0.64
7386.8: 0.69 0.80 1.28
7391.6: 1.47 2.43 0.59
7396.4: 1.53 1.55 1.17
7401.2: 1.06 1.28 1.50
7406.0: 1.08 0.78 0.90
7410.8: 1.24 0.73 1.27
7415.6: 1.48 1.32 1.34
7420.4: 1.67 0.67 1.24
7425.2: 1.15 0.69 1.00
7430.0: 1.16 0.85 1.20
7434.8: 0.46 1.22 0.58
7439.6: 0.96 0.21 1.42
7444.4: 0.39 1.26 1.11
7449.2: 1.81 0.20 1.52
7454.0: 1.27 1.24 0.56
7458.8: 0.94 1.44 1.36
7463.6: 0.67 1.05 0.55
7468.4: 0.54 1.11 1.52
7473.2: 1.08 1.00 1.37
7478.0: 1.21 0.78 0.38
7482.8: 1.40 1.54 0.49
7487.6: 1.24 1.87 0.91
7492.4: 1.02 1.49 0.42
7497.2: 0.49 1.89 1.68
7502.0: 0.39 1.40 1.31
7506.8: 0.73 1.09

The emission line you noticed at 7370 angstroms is H-alpha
